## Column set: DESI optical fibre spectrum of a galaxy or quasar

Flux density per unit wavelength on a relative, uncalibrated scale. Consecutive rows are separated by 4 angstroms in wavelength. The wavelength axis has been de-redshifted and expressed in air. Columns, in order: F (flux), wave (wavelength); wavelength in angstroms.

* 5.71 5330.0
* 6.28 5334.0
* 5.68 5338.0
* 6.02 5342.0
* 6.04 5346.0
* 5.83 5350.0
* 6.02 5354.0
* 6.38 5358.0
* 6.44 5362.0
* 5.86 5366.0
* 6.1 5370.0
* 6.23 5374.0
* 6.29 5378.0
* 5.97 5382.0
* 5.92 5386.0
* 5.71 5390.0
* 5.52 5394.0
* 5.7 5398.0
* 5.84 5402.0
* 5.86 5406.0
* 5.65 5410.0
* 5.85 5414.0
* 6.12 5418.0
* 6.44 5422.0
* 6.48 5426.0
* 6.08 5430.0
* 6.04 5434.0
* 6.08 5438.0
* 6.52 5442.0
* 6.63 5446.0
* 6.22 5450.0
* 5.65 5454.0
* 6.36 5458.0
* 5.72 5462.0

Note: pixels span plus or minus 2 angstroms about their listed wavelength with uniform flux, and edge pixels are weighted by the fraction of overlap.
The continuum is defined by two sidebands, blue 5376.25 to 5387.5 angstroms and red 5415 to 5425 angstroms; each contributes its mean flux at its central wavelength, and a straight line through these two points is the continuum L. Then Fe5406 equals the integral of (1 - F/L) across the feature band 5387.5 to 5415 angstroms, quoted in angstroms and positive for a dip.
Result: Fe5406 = 1.9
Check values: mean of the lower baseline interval 6.06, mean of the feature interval 5.73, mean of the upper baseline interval 6.26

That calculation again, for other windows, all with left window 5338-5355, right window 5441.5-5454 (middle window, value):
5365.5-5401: 0.9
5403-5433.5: 0.7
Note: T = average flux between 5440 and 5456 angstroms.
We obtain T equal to 6.25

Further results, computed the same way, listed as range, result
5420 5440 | 6.22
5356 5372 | 6.19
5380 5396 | 5.78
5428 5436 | 6.06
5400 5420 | 5.86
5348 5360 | 6.08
